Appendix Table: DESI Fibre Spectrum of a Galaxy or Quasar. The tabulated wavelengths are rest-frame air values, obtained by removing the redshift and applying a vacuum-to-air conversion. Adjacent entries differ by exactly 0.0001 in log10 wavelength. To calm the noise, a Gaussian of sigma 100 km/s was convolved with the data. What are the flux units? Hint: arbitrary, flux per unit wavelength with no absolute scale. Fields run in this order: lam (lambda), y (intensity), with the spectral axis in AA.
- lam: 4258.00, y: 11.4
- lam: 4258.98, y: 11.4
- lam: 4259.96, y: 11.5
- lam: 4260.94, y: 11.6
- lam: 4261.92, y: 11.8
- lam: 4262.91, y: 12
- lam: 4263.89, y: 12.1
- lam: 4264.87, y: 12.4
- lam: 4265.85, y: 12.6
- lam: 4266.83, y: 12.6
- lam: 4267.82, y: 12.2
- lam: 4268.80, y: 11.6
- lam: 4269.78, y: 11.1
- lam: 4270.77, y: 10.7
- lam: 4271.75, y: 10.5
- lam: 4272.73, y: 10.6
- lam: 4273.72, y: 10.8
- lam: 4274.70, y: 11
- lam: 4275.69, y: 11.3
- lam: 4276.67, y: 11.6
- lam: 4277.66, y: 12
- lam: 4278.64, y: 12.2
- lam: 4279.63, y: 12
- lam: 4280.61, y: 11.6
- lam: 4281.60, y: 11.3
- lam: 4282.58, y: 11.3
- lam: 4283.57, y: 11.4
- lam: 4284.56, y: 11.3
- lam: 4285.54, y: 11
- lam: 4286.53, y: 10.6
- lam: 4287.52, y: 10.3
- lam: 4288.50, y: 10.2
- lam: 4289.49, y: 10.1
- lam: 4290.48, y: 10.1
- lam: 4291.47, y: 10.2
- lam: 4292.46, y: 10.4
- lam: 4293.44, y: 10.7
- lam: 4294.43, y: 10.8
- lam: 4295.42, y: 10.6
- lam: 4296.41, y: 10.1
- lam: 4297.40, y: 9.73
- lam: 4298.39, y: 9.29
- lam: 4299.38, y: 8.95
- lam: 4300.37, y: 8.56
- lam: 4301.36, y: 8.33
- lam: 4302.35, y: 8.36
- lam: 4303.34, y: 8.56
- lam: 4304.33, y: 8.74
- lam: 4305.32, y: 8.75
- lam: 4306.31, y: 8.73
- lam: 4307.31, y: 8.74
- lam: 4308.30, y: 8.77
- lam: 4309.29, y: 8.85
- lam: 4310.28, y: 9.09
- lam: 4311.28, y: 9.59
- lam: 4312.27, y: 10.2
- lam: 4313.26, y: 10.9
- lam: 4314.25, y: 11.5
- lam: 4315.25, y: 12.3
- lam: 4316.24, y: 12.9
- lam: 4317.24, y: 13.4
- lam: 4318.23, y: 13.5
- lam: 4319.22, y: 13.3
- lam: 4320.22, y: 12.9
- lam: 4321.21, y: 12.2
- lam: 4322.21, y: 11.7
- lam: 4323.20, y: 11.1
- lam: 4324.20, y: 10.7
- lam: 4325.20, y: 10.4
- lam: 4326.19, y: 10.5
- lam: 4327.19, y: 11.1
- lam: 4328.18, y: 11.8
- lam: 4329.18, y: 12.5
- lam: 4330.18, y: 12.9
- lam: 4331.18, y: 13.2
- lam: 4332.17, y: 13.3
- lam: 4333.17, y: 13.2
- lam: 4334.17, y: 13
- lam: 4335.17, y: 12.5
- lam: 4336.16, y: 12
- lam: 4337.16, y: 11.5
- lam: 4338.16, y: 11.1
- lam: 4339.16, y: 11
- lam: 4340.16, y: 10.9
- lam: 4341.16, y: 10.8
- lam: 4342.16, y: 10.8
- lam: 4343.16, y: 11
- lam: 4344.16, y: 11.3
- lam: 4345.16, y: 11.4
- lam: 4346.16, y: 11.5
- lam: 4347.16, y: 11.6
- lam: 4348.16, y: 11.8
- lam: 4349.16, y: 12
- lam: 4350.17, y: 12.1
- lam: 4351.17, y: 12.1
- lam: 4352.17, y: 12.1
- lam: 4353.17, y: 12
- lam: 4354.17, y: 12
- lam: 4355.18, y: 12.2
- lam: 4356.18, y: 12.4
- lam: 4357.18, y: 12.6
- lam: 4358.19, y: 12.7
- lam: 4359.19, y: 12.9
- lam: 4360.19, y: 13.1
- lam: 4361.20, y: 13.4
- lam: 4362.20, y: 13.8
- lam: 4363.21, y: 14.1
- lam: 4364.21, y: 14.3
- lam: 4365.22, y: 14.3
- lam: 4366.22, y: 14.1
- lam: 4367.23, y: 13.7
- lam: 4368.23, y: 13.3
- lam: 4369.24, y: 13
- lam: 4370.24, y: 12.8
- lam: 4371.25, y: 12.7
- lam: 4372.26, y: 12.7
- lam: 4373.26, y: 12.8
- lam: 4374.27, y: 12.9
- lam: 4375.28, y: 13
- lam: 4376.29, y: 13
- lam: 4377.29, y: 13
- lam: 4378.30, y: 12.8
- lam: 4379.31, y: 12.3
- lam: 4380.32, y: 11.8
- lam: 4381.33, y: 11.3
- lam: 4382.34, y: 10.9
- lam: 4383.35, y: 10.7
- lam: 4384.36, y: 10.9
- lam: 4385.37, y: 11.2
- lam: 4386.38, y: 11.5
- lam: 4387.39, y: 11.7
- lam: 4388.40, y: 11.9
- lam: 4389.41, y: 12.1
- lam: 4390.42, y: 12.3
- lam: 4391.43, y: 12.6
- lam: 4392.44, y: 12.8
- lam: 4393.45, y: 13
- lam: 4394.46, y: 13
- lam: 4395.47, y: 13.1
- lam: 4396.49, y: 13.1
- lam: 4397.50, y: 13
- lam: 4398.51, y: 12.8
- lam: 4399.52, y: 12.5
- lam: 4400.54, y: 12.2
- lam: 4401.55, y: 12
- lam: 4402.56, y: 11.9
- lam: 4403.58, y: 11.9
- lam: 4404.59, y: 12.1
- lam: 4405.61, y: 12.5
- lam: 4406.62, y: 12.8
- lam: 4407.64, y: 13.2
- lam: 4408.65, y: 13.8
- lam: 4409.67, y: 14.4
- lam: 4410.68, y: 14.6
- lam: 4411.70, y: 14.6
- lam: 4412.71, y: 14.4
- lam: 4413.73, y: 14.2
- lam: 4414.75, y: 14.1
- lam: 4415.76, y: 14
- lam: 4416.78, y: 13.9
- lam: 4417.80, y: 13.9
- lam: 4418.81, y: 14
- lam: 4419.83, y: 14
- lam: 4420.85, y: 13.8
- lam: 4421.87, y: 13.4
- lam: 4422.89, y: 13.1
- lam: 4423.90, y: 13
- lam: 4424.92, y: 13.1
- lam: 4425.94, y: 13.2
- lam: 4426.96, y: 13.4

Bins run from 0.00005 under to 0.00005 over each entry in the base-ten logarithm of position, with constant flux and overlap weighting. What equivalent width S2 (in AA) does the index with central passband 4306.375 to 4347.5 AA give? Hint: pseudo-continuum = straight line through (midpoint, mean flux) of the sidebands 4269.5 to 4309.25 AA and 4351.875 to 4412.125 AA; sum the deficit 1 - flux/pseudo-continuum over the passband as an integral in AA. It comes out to -0.7 AA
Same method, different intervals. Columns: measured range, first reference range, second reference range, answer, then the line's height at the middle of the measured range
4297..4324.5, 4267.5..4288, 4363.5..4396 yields 3.2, 11.7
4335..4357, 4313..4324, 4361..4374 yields 2.2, 13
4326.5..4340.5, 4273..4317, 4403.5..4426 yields -0.9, 11.4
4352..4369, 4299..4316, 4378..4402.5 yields -3.0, 11.2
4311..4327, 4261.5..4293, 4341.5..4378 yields 0.3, 12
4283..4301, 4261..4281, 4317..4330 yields 2.3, 11.8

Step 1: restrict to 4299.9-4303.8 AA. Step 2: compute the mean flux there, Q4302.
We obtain 8.45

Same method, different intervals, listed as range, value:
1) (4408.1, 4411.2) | 14.3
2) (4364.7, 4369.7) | 13.7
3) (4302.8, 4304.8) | 8.65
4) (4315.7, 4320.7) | 13.2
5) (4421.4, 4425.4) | 13.2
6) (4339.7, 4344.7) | 11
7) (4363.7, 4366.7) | 14.3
